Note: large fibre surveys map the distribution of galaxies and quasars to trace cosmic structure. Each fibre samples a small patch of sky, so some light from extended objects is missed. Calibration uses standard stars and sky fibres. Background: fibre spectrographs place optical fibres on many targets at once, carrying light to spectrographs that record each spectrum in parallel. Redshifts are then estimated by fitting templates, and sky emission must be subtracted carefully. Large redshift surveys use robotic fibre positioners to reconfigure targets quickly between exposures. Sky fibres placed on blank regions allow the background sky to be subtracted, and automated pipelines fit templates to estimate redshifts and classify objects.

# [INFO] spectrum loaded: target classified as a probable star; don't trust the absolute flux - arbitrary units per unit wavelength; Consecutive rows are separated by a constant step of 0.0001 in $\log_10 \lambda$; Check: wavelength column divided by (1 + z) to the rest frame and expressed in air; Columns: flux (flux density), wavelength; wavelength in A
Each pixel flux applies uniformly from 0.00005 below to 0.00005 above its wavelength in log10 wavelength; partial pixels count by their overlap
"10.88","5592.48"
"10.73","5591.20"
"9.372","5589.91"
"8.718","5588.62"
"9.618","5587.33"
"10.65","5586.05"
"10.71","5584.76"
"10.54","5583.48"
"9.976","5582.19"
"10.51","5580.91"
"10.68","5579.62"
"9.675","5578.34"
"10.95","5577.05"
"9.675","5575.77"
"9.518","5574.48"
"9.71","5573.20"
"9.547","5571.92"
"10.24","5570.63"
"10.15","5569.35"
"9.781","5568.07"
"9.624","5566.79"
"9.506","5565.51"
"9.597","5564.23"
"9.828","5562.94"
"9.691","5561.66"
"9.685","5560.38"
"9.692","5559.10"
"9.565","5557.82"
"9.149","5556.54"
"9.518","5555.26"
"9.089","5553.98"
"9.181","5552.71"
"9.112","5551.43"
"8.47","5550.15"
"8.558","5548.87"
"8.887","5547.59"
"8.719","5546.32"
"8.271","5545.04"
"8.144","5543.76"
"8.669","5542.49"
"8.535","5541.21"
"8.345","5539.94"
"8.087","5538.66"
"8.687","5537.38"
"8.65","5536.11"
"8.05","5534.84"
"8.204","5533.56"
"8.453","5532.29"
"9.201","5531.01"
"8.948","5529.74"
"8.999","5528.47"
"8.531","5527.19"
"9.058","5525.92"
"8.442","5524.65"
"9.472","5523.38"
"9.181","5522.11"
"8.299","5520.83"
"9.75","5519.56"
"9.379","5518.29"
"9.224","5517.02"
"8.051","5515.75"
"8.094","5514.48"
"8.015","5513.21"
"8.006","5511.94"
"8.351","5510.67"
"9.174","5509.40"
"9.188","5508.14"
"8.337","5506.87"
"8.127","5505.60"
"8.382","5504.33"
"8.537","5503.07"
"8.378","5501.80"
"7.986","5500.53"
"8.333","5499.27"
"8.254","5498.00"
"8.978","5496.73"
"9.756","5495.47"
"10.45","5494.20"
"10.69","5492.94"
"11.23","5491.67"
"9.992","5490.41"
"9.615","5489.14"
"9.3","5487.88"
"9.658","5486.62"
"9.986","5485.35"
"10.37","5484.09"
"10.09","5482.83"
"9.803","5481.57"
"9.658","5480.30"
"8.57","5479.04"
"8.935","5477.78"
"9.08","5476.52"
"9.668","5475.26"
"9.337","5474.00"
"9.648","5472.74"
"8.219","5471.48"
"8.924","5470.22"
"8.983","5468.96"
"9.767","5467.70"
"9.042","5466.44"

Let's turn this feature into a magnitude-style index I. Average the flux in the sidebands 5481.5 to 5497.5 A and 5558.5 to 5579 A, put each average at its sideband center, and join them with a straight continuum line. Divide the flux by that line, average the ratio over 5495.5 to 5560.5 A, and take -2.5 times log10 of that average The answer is 0.14 mag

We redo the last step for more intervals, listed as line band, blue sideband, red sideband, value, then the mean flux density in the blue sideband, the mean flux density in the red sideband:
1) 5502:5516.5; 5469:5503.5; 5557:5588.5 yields 0.138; 9.38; 9.94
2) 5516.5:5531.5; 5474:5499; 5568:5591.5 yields 0.089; 9.66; 10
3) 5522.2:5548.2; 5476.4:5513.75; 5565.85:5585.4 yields 0.118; 9.18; 10.1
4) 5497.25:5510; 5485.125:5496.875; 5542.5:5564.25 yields 0.160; 10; 9.1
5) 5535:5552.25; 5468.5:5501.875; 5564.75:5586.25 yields 0.154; 9.42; 10.1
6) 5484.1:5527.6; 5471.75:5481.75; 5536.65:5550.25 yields -0.011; 9.27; 8.49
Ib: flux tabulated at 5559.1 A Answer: 9.692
